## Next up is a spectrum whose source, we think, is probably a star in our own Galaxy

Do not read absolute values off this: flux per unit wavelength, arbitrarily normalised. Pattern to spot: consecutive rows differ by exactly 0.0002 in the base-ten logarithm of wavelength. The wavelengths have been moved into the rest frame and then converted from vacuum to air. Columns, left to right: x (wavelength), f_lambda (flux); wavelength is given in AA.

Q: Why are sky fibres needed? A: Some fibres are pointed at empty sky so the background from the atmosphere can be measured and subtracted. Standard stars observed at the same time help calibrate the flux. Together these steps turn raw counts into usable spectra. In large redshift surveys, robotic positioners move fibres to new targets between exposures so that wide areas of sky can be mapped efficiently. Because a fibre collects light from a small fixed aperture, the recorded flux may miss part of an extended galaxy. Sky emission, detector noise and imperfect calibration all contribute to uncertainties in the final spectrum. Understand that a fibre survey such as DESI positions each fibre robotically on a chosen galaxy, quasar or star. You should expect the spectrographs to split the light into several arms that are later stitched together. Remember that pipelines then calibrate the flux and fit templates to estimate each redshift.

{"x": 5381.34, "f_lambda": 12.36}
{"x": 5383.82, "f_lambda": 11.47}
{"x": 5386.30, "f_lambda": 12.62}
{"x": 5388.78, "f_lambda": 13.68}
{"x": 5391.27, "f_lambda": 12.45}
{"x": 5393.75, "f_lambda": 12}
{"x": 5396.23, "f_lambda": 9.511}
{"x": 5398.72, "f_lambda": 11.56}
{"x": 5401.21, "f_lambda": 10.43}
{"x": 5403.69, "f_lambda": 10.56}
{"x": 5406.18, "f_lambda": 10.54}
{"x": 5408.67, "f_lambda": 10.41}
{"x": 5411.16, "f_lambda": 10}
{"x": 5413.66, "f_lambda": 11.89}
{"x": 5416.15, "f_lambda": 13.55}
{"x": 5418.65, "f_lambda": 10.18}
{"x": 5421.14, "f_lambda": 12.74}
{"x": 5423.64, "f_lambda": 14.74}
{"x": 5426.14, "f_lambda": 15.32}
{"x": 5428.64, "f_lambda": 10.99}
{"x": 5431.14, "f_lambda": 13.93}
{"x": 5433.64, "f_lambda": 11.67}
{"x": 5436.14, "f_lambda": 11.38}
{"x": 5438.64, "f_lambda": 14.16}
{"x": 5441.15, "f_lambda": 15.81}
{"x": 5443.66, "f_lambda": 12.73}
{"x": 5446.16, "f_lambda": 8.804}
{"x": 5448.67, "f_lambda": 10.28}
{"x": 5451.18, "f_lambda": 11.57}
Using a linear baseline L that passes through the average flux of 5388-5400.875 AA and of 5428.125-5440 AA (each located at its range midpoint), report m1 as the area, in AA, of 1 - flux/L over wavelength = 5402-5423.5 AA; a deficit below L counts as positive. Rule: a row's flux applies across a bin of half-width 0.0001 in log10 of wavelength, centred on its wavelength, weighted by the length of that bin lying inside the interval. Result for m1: 1.22 AA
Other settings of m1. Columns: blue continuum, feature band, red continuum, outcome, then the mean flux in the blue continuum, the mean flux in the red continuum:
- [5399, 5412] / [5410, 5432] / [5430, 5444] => -1.3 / 10.5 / 13.3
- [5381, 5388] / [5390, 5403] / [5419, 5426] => 1.5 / 12.2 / 13.5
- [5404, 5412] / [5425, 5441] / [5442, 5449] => -3.5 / 10.4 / 11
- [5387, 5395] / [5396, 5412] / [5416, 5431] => 2.9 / 12.7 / 12.9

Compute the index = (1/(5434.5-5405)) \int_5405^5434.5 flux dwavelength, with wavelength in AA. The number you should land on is 12.2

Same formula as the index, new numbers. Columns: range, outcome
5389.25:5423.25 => 11.4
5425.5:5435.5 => 12.7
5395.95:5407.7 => 10.6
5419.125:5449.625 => 12.7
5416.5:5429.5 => 12.9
